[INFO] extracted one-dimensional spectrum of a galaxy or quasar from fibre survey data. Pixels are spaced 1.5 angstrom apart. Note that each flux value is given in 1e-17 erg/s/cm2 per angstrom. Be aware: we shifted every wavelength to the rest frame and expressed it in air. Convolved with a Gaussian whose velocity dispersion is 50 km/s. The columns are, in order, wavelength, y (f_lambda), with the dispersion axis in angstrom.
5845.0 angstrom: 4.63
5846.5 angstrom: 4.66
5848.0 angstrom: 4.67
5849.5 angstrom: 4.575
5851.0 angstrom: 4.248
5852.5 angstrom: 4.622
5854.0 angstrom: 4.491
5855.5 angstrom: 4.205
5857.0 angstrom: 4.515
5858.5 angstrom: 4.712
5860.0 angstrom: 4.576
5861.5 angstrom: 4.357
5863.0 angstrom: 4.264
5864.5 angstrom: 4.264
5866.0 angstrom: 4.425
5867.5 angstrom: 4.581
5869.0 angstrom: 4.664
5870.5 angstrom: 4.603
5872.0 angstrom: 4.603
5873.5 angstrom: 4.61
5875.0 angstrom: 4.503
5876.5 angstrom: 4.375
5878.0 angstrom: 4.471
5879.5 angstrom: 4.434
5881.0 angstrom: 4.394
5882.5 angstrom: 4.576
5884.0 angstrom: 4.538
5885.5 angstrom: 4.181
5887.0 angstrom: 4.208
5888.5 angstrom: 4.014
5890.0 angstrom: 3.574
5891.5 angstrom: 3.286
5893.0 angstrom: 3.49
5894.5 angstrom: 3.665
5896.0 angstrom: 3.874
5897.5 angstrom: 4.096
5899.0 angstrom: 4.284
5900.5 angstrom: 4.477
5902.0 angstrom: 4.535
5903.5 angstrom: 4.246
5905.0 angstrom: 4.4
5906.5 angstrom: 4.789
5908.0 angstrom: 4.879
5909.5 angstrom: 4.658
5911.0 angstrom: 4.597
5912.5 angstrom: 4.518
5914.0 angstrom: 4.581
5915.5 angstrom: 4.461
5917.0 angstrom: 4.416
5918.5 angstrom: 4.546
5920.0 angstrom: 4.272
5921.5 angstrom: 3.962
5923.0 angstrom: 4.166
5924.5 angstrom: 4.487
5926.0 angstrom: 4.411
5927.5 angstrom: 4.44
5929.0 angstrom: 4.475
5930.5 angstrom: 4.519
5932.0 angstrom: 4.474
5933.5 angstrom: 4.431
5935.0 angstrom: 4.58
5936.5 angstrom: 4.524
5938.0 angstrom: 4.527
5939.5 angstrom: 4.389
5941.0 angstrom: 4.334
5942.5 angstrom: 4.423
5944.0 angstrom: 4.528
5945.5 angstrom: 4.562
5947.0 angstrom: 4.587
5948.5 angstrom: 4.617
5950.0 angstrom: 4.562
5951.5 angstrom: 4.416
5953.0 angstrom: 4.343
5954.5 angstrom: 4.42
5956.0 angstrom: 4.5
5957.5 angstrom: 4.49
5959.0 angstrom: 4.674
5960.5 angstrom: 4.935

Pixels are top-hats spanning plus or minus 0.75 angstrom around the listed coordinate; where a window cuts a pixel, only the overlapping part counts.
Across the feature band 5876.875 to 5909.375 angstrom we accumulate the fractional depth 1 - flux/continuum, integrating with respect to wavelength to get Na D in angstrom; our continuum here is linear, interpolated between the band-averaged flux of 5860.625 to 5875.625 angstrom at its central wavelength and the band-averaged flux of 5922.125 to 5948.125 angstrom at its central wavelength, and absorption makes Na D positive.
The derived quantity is 1.9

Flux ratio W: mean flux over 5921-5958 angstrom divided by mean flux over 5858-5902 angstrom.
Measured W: 1.04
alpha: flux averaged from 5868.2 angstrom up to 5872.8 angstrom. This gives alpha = 4.62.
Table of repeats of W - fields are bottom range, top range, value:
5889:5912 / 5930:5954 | 1.07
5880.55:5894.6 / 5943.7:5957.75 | 1.13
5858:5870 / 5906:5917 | 1.03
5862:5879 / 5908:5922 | 1.00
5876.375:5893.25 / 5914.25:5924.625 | 1.05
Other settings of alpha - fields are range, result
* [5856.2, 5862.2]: 4.54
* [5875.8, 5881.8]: 4.42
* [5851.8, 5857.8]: 4.46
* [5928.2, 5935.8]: 4.5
